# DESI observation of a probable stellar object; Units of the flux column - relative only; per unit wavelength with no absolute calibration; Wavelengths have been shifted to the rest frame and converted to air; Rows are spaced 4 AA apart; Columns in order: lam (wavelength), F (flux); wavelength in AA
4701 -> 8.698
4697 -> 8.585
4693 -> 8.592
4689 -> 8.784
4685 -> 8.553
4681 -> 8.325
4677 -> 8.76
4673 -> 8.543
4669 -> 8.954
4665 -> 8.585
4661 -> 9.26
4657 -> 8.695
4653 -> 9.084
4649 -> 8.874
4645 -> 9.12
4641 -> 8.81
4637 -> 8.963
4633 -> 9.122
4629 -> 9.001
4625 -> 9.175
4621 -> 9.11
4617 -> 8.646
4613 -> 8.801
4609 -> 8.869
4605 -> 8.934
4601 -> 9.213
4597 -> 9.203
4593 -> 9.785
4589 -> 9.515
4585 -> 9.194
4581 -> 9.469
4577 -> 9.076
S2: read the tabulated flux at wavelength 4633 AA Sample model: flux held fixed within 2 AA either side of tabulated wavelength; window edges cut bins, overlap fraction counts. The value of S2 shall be 9.122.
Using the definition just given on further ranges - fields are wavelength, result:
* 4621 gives 9.11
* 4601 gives 9.213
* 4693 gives 8.592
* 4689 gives 8.784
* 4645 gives 9.12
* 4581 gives 9.469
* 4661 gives 9.26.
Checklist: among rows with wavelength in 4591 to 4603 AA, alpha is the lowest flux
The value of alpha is 9.203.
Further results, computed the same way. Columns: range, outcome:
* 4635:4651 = 8.81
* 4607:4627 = 8.646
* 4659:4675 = 8.543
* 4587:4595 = 9.515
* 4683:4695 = 8.553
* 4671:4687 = 8.325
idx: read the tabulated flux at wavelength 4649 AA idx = 8.874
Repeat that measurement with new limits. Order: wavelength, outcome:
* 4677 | 8.76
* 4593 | 9.785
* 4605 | 8.934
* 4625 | 9.175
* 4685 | 8.553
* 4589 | 9.515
